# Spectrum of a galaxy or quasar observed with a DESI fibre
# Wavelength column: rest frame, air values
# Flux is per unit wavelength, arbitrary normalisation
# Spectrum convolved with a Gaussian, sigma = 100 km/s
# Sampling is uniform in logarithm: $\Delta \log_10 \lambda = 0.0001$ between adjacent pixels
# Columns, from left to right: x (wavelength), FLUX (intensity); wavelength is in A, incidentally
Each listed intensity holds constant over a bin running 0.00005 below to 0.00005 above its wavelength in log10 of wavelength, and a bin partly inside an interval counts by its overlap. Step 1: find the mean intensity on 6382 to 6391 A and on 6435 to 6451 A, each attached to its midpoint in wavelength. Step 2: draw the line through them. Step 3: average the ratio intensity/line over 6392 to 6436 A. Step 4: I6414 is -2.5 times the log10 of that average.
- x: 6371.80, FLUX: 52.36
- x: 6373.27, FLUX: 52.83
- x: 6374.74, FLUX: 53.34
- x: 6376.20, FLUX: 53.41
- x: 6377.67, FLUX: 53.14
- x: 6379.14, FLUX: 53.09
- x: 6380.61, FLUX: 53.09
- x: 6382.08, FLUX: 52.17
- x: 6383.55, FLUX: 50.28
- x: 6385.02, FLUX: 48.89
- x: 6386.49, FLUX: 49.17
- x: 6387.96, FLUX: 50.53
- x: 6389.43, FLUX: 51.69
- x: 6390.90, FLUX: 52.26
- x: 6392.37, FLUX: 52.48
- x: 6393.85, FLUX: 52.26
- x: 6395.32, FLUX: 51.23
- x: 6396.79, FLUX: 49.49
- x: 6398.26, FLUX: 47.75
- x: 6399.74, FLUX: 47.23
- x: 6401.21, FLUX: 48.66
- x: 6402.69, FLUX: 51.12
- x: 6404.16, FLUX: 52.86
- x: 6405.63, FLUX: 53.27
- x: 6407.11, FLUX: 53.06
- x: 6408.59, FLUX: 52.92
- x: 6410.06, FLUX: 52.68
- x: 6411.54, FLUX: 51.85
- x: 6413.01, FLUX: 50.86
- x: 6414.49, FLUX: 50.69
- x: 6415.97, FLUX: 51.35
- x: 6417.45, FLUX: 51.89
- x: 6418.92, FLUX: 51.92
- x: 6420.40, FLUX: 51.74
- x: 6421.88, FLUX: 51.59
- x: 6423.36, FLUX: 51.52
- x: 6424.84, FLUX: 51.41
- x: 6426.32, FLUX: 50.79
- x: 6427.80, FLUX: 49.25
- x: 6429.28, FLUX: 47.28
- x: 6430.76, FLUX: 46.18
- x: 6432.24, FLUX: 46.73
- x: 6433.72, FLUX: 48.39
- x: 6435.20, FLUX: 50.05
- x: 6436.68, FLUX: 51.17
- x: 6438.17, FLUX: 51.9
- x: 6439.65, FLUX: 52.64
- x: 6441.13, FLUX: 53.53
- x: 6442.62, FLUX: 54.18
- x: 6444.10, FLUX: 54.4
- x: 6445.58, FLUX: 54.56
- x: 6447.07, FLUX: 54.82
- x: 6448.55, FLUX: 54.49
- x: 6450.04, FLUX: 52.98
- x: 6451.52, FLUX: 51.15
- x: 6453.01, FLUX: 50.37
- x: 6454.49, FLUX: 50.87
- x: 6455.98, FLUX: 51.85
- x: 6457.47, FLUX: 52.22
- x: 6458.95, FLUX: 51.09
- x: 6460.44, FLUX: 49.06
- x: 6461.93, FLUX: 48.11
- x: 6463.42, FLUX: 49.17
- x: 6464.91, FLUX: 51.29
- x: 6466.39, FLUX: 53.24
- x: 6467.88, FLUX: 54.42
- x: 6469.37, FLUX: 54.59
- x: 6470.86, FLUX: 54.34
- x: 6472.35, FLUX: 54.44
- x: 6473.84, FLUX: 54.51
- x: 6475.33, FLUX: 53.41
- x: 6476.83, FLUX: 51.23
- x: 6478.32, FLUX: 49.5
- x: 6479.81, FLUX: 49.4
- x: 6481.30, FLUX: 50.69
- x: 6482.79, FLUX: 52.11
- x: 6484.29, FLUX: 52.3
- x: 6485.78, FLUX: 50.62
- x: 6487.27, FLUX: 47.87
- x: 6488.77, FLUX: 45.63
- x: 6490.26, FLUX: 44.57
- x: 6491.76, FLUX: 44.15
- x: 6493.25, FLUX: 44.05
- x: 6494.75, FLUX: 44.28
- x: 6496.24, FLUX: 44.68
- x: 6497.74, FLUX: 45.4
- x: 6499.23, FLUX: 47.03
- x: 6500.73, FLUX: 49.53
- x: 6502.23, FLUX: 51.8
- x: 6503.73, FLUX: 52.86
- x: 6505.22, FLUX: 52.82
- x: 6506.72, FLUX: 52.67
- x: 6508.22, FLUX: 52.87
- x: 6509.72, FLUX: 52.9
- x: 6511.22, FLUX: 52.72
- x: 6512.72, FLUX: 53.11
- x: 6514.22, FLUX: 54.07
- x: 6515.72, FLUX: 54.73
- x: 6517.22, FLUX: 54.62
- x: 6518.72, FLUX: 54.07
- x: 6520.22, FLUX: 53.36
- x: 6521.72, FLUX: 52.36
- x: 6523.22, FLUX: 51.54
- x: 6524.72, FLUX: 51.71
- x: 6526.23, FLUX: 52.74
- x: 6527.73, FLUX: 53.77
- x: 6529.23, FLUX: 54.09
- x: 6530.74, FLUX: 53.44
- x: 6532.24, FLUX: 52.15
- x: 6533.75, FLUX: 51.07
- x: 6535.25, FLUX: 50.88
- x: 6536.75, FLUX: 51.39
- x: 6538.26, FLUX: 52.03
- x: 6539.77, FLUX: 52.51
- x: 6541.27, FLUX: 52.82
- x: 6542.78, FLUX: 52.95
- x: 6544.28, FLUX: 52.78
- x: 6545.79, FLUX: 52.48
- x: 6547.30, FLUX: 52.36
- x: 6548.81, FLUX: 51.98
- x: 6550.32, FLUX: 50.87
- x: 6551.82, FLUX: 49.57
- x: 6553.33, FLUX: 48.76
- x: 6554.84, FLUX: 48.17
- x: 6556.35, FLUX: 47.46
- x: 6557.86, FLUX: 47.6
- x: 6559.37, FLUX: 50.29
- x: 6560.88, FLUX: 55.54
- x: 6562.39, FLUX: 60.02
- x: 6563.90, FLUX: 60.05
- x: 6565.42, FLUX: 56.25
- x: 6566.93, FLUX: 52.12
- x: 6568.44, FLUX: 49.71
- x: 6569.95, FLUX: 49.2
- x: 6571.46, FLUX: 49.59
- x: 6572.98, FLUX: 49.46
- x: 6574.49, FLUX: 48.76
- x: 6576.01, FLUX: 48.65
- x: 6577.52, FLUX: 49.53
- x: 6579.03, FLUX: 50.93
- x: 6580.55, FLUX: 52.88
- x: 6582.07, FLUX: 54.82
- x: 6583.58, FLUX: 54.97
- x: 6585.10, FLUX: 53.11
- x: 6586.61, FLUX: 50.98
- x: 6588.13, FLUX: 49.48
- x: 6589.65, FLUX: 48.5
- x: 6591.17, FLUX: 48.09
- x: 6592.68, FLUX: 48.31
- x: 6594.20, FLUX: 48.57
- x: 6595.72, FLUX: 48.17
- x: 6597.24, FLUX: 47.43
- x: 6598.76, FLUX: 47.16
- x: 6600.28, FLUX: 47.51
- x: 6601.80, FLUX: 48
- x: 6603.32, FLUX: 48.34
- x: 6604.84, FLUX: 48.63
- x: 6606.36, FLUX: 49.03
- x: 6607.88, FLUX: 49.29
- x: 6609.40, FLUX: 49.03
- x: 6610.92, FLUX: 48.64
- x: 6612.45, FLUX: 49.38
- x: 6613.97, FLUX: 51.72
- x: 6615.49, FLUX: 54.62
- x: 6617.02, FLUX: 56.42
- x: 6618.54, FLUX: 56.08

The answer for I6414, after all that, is 0.03 mag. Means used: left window 50.5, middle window 50.6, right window 53.2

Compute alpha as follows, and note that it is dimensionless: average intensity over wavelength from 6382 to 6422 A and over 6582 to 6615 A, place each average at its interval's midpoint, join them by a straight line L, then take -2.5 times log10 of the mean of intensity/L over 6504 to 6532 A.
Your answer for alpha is -0.06 mag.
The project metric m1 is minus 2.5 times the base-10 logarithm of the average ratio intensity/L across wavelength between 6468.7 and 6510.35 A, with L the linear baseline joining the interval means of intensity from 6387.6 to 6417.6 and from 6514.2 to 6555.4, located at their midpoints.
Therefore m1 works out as 0.04 mag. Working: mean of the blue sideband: 51.2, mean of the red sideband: 52.3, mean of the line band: 50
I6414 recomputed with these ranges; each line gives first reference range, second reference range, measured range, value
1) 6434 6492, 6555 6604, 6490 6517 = 0.03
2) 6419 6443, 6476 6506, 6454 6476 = -0.06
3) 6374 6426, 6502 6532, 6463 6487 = 0.01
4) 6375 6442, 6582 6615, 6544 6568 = -0.05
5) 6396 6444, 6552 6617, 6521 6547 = -0.04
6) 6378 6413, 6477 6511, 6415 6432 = 0.01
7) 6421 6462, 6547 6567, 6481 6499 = 0.10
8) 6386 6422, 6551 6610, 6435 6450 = -0.05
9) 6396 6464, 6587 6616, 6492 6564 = -0.04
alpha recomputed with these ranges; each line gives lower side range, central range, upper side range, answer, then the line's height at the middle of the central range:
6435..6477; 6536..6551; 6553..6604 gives -0.02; 51.1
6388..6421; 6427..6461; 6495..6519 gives 0.00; 51.4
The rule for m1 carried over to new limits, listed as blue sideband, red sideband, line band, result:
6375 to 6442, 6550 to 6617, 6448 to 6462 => -0.009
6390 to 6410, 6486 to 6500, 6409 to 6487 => -0.073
